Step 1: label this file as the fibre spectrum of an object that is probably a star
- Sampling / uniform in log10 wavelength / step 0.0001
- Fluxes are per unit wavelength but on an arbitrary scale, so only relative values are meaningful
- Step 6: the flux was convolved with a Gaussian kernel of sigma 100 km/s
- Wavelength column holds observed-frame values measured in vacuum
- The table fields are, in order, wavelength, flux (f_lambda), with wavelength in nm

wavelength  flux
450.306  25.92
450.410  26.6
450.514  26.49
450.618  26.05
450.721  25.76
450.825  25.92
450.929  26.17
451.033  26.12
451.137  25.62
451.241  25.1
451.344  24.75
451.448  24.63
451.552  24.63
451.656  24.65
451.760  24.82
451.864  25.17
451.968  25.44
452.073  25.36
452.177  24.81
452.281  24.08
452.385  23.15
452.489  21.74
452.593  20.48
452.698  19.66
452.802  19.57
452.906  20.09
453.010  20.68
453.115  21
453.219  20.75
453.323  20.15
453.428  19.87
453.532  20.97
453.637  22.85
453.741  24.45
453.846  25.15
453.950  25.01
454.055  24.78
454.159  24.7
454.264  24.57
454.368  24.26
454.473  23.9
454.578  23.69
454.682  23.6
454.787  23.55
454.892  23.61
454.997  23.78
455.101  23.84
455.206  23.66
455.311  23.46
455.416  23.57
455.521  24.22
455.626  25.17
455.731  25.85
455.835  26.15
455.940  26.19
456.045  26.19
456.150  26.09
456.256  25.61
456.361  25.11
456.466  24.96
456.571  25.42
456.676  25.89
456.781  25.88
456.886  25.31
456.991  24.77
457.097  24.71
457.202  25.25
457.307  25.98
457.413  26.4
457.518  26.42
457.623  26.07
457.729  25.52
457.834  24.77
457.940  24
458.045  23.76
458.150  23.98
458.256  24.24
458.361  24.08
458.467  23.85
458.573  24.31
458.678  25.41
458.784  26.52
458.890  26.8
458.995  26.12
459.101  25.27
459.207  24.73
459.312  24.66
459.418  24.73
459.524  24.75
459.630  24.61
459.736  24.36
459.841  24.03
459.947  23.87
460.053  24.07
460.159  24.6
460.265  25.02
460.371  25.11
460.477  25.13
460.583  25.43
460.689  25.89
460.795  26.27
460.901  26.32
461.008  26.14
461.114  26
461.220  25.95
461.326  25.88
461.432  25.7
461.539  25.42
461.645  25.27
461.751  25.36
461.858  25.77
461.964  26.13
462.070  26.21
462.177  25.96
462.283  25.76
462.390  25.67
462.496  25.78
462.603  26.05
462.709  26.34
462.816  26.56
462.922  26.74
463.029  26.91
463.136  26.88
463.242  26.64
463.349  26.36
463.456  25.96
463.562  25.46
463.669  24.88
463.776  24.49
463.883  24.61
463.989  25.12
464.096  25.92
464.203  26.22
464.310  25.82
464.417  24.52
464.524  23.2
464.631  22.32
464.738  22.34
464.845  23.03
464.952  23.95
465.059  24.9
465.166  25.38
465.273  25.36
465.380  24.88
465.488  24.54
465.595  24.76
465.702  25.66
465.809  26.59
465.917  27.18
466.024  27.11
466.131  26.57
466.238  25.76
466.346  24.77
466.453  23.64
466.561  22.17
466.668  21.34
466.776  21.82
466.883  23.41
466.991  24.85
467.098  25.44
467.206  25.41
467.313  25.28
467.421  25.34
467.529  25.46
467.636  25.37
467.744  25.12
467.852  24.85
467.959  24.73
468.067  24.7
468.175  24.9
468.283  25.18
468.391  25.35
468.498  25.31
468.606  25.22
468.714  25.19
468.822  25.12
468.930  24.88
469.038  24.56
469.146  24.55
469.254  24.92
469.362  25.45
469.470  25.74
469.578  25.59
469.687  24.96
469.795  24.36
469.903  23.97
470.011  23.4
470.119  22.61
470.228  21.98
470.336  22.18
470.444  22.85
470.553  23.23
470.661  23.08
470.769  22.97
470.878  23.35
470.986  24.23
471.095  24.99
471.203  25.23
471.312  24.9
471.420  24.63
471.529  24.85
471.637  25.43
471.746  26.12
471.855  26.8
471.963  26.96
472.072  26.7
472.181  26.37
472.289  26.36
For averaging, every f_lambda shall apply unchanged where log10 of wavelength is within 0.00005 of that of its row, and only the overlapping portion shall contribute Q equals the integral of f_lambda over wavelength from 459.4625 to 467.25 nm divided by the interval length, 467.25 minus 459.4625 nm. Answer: 25.2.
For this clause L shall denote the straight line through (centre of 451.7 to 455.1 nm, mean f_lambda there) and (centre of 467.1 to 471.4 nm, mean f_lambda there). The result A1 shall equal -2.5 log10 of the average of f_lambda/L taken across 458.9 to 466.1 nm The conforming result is -0.07 mag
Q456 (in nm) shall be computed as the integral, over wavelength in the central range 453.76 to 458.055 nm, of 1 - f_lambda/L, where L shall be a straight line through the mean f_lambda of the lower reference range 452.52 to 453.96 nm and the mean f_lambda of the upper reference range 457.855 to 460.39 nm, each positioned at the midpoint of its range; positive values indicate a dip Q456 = -0.38 nm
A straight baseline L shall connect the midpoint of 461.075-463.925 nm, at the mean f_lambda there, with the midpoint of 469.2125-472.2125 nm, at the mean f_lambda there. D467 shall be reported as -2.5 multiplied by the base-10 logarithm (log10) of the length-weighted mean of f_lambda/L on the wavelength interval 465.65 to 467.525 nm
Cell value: 0.02 mag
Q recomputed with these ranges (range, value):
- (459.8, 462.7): 25.5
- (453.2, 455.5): 23.4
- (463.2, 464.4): 25.5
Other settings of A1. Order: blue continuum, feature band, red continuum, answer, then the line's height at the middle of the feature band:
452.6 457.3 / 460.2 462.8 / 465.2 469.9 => -0.06 mag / 24.4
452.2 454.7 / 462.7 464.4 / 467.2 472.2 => -0.09 mag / 23.9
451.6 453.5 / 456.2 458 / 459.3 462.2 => -0.06 mag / 24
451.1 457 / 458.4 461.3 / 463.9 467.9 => -0.04 mag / 24.3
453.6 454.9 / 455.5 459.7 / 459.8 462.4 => -0.02 mag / 24.8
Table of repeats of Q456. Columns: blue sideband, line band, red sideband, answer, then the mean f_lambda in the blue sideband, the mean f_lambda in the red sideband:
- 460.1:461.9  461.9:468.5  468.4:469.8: 0.05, 25.6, 25.1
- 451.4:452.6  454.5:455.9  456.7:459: 0.03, 24.2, 25.2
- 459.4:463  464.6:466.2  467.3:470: 0.01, 25.5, 25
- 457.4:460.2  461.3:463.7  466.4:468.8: -0.12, 24.9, 24.6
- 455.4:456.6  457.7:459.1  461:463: 0.04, 25.4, 25.9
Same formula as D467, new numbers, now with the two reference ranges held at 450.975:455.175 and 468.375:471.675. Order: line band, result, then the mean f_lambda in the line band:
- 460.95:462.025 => -0.08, 25.8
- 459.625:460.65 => -0.04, 24.7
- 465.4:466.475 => -0.07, 25.7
